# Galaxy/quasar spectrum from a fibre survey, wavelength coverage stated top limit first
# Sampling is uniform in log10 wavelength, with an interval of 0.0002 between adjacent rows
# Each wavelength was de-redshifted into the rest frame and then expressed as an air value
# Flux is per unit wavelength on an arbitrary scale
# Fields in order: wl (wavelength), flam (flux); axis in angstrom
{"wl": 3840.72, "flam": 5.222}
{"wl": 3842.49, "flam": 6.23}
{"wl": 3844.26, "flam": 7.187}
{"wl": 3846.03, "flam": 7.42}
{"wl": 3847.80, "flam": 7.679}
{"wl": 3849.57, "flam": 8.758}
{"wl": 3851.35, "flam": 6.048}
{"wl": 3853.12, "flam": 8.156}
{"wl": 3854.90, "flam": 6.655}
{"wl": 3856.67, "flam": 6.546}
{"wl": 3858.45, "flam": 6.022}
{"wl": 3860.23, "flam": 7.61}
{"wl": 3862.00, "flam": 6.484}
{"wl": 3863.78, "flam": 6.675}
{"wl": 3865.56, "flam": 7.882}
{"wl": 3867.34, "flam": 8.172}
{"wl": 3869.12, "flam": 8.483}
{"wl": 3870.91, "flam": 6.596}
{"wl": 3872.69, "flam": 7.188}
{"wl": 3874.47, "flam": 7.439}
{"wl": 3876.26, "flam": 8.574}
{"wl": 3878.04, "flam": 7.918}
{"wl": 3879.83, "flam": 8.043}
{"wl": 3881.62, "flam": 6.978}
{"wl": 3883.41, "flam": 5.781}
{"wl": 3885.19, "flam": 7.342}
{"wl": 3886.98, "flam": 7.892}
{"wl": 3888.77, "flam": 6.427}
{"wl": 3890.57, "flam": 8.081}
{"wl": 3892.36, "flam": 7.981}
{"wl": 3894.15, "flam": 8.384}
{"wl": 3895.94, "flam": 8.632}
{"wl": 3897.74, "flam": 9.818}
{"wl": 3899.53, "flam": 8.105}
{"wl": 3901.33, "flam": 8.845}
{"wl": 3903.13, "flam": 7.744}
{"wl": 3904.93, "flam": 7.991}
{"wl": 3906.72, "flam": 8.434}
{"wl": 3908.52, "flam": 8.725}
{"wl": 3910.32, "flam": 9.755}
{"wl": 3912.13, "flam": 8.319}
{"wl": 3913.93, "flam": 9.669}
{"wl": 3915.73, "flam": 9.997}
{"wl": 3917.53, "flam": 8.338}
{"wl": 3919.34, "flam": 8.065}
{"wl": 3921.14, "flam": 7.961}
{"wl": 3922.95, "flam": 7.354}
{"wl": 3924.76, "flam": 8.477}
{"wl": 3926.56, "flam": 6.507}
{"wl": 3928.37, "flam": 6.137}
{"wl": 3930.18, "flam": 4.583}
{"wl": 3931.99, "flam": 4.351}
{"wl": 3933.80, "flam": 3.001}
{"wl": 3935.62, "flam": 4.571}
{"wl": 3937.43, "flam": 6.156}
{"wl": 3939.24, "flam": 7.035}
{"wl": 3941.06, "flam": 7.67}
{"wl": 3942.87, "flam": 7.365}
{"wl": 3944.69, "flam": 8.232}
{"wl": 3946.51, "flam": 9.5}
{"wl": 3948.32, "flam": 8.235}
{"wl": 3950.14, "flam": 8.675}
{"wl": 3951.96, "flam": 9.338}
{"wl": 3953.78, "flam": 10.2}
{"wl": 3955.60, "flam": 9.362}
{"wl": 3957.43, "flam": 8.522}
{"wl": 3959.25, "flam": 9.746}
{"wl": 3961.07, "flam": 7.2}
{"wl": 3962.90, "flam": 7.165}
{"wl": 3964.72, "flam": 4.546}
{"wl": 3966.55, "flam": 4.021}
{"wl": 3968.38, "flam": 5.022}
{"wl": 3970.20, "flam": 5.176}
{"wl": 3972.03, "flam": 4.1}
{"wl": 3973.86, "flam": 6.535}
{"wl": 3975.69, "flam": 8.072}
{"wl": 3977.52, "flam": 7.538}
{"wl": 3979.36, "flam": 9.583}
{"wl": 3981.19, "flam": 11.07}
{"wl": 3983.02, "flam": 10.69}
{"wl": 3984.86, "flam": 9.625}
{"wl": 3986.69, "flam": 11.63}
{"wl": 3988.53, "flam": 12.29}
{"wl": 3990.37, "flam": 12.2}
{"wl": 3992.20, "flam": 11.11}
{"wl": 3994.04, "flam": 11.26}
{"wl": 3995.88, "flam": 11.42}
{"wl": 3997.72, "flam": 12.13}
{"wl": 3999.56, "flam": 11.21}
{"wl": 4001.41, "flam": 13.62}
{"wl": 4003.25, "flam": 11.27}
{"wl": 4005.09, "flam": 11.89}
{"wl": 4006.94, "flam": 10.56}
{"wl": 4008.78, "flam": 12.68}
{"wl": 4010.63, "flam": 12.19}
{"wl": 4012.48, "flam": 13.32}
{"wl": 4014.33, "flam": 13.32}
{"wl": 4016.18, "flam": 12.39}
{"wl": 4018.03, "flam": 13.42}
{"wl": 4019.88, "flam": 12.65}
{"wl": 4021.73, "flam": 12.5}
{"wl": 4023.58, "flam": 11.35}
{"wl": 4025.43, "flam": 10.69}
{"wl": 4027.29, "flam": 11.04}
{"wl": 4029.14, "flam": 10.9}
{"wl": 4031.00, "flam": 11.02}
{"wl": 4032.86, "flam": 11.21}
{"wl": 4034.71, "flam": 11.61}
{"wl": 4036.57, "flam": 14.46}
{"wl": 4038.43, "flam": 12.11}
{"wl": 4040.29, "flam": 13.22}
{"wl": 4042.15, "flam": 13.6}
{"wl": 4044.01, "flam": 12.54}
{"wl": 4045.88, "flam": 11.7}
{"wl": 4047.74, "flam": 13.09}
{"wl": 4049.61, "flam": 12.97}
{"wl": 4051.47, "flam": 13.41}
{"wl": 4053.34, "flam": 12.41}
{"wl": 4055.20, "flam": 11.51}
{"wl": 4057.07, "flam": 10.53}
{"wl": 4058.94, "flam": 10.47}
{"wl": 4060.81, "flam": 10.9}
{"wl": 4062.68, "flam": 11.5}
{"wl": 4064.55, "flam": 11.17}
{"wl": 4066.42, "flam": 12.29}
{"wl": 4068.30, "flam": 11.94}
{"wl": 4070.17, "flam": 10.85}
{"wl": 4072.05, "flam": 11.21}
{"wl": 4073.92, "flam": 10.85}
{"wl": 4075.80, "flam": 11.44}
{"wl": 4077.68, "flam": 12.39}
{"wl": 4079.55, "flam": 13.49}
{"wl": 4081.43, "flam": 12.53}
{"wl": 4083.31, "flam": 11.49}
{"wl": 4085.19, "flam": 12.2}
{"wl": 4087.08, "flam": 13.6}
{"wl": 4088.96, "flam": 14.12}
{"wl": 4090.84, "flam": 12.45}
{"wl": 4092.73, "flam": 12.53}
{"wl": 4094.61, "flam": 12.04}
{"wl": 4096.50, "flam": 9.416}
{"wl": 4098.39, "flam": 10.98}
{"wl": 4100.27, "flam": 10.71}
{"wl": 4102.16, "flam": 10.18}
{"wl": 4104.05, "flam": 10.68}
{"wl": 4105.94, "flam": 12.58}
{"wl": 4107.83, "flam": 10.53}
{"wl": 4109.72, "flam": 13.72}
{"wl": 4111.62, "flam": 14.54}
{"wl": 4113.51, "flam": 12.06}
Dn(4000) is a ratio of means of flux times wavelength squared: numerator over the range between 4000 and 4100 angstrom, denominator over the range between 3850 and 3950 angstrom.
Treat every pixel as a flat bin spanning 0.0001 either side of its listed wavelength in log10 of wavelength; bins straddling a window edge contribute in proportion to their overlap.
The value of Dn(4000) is 1.7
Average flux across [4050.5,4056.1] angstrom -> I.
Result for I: 12.5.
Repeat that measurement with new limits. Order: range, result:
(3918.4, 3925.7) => 7.96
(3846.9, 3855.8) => 7.46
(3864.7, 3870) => 8.18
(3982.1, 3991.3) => 11.3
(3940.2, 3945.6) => 7.76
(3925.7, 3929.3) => 6.3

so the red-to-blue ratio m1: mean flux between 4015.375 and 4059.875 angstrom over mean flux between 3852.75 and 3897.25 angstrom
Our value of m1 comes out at 1.63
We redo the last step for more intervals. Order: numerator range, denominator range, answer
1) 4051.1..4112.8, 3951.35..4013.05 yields 1.23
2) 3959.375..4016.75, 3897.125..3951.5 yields 1.28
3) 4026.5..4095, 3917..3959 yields 1.63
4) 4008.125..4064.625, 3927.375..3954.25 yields 1.75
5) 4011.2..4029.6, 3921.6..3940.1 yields 2.08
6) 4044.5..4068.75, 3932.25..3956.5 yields 1.57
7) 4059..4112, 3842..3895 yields 1.60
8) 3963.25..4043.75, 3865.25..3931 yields 1.35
